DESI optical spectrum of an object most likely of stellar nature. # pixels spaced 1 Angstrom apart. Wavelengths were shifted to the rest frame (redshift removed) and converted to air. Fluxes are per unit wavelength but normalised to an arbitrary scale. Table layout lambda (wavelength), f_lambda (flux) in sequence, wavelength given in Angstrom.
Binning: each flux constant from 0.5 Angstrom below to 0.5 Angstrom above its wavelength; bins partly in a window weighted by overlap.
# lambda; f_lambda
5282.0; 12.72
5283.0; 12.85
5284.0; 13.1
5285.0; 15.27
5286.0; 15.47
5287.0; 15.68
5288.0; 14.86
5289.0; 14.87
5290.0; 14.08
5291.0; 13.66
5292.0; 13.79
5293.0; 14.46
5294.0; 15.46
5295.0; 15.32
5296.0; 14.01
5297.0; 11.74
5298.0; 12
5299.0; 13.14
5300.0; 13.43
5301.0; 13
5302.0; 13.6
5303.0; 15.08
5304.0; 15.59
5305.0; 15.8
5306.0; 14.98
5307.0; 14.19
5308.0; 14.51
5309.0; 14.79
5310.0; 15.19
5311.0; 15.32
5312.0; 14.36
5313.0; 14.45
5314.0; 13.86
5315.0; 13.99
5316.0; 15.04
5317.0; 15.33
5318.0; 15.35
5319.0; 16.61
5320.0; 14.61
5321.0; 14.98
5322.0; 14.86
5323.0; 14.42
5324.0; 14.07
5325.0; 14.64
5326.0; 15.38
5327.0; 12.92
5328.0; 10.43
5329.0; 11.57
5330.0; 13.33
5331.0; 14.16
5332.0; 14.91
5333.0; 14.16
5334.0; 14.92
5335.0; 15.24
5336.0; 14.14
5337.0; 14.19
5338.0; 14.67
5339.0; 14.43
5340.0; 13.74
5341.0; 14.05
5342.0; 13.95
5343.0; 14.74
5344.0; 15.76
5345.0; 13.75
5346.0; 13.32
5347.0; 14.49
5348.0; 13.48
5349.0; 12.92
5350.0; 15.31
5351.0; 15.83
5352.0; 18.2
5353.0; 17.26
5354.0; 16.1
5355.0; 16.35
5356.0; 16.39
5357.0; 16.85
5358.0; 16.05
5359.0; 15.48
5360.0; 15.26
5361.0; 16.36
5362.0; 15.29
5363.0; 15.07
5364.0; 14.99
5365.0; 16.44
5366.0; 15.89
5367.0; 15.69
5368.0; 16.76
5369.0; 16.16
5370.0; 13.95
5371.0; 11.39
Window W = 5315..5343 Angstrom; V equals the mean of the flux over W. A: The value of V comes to 14.3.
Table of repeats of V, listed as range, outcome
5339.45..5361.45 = 15.3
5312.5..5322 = 14.9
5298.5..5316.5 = 14.5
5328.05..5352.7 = 14.3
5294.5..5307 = 14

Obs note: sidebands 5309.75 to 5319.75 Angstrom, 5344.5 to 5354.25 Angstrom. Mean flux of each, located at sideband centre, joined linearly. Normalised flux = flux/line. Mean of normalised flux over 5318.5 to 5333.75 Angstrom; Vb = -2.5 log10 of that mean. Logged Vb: 0.07 mag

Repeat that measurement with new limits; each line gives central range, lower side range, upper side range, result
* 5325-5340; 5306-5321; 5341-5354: 0.074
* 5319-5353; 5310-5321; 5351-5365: 0.082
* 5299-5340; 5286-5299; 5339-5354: 0.007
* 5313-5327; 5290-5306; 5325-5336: -0.070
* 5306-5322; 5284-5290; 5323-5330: -0.079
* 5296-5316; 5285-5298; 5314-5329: 0.015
